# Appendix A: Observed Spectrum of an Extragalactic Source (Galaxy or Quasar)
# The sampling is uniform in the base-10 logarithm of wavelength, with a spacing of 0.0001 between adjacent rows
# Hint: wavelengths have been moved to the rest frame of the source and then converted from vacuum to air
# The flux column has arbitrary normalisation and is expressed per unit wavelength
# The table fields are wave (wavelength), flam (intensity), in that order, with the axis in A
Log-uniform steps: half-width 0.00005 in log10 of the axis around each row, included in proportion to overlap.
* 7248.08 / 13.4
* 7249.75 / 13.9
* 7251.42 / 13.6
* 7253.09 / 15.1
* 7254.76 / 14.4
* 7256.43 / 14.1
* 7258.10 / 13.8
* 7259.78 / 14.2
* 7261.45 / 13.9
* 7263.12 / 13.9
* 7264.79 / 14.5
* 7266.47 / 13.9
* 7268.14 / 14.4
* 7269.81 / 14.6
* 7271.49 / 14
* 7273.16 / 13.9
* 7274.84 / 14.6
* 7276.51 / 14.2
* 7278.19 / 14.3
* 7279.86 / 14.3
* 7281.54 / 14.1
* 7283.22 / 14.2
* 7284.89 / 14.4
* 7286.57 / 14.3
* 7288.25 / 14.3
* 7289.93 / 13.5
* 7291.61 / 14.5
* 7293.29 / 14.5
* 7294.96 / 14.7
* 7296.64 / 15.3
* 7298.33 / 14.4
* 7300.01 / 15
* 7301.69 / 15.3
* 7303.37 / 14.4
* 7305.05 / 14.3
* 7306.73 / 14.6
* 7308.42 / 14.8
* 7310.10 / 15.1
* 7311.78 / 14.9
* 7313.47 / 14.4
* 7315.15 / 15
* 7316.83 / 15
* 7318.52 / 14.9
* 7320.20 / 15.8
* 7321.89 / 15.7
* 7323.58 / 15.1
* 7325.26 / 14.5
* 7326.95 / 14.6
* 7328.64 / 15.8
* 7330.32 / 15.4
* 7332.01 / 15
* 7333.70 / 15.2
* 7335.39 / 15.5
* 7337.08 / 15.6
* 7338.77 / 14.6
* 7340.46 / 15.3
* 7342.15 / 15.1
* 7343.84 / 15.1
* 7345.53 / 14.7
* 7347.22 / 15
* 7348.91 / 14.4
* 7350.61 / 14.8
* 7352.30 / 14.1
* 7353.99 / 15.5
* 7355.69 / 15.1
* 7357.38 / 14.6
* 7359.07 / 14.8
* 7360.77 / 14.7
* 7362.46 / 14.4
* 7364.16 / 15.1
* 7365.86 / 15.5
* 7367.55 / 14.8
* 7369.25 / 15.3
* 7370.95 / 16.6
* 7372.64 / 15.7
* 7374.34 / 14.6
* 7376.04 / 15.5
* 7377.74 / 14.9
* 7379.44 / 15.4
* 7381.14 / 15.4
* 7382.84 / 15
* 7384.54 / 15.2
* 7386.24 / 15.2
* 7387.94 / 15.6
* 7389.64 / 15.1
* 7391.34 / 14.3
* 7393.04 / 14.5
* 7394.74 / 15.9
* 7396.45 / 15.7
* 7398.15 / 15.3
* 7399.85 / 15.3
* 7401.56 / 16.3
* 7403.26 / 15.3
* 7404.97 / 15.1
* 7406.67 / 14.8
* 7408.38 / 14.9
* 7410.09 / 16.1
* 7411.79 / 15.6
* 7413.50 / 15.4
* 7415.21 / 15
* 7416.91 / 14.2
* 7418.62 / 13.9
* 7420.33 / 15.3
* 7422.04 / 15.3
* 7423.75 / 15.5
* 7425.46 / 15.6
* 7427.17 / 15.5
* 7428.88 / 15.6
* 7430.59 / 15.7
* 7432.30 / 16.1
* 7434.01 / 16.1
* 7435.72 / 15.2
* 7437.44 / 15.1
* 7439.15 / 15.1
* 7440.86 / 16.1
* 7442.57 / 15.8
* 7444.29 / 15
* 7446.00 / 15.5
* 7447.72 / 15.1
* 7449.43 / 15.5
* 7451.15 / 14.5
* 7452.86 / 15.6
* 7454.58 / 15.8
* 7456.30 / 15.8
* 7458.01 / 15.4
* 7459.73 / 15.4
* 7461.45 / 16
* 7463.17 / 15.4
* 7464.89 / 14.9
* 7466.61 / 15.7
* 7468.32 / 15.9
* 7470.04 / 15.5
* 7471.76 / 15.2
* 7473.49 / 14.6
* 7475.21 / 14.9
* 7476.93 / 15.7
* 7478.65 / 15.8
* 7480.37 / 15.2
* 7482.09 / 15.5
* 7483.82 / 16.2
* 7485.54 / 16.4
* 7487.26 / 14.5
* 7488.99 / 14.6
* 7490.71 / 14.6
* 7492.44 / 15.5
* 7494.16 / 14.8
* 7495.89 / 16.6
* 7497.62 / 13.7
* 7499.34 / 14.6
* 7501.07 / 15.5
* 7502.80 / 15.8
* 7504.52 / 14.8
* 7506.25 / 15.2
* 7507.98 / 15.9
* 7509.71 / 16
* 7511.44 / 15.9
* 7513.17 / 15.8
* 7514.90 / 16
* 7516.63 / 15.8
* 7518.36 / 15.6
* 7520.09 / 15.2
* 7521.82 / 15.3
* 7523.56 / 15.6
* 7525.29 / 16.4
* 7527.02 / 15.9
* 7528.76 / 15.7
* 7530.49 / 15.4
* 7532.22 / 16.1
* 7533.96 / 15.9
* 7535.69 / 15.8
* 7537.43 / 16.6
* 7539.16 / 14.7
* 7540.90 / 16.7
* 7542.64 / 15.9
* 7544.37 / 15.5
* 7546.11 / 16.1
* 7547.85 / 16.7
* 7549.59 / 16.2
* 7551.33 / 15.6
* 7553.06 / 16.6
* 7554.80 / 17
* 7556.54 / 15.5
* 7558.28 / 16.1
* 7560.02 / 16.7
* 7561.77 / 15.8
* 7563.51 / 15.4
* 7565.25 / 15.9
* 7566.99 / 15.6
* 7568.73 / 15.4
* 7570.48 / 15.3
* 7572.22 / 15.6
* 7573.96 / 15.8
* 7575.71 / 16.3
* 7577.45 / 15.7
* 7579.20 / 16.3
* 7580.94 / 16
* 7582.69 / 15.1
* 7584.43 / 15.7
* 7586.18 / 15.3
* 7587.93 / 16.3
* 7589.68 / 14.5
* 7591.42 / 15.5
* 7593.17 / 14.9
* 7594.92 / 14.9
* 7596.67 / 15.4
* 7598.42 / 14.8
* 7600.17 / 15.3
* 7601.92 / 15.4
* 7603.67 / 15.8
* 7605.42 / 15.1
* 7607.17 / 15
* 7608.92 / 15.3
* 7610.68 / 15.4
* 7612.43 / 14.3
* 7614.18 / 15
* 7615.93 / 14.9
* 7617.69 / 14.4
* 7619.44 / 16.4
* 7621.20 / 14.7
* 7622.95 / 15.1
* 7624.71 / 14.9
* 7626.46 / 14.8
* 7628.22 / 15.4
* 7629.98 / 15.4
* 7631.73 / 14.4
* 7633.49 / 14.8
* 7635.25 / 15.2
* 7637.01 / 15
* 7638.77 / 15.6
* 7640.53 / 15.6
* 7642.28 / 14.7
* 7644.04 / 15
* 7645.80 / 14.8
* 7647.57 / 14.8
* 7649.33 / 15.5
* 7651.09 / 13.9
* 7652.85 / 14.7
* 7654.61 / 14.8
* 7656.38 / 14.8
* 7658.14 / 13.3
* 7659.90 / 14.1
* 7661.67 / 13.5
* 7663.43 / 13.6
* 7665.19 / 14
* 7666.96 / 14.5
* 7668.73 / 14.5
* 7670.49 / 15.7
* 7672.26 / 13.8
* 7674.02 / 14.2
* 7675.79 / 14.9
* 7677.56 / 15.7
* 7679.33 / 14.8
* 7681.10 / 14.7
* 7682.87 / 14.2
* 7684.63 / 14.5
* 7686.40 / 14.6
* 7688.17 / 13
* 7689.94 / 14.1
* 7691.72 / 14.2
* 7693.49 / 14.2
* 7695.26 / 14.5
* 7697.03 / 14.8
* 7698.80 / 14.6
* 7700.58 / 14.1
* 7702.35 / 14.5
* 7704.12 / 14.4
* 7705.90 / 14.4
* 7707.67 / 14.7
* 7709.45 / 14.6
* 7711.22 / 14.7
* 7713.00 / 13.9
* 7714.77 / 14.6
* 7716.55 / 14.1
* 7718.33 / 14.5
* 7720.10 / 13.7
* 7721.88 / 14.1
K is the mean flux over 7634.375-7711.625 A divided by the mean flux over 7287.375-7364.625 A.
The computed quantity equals 1.0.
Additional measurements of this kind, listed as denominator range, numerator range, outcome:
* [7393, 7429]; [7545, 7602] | 1.03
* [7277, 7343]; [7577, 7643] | 1.03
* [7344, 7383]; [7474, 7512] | 1.02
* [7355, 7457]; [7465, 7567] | 1.02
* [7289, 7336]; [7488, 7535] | 1.04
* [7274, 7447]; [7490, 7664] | 1.02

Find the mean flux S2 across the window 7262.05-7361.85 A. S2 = 14.7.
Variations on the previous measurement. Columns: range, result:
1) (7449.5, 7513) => 15.4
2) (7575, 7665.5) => 15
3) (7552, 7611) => 15.6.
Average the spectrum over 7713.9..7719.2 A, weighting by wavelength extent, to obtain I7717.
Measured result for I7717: 14.4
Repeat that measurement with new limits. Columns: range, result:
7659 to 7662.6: 13.8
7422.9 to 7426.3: 15.5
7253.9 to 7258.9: 14.1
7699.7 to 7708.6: 14.4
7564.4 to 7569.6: 15.6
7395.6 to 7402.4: 15.7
